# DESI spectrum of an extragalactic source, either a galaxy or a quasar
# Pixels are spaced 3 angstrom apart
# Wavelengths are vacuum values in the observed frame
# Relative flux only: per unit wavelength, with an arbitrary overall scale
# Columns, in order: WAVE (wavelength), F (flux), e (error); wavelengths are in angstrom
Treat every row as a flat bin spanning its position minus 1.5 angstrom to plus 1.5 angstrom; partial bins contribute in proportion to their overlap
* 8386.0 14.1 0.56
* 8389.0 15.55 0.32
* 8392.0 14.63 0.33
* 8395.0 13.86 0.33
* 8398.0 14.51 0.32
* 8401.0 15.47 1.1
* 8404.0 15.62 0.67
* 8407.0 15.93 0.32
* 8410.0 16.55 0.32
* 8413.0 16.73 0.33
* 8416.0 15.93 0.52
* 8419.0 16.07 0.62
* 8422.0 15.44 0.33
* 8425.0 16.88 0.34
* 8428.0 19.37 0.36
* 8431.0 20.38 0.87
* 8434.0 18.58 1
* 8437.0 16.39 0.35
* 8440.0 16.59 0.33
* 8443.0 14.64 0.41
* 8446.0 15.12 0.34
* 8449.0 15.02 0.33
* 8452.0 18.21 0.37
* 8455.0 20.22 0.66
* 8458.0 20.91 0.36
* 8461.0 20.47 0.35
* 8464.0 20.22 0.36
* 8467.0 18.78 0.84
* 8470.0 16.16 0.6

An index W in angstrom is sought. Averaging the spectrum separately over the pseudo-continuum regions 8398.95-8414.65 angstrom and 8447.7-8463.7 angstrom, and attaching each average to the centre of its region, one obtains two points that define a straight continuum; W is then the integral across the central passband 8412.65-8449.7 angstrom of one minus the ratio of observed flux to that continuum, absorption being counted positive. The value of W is 1.6 angstrom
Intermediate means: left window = 16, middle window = 16.7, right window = 19.1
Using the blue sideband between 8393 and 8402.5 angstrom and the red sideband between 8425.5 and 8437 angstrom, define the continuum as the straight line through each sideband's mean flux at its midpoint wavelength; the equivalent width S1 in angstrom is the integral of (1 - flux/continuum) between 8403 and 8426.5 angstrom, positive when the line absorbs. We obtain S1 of 0.8 angstrom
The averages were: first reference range 14.6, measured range 16.2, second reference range 18.8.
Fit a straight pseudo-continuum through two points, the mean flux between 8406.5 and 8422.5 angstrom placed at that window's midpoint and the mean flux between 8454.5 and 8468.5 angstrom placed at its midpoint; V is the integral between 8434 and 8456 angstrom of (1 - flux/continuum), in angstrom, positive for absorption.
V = 2.4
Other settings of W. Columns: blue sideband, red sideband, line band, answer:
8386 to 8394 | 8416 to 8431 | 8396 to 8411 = 0.2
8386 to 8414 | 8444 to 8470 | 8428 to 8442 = -0.7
